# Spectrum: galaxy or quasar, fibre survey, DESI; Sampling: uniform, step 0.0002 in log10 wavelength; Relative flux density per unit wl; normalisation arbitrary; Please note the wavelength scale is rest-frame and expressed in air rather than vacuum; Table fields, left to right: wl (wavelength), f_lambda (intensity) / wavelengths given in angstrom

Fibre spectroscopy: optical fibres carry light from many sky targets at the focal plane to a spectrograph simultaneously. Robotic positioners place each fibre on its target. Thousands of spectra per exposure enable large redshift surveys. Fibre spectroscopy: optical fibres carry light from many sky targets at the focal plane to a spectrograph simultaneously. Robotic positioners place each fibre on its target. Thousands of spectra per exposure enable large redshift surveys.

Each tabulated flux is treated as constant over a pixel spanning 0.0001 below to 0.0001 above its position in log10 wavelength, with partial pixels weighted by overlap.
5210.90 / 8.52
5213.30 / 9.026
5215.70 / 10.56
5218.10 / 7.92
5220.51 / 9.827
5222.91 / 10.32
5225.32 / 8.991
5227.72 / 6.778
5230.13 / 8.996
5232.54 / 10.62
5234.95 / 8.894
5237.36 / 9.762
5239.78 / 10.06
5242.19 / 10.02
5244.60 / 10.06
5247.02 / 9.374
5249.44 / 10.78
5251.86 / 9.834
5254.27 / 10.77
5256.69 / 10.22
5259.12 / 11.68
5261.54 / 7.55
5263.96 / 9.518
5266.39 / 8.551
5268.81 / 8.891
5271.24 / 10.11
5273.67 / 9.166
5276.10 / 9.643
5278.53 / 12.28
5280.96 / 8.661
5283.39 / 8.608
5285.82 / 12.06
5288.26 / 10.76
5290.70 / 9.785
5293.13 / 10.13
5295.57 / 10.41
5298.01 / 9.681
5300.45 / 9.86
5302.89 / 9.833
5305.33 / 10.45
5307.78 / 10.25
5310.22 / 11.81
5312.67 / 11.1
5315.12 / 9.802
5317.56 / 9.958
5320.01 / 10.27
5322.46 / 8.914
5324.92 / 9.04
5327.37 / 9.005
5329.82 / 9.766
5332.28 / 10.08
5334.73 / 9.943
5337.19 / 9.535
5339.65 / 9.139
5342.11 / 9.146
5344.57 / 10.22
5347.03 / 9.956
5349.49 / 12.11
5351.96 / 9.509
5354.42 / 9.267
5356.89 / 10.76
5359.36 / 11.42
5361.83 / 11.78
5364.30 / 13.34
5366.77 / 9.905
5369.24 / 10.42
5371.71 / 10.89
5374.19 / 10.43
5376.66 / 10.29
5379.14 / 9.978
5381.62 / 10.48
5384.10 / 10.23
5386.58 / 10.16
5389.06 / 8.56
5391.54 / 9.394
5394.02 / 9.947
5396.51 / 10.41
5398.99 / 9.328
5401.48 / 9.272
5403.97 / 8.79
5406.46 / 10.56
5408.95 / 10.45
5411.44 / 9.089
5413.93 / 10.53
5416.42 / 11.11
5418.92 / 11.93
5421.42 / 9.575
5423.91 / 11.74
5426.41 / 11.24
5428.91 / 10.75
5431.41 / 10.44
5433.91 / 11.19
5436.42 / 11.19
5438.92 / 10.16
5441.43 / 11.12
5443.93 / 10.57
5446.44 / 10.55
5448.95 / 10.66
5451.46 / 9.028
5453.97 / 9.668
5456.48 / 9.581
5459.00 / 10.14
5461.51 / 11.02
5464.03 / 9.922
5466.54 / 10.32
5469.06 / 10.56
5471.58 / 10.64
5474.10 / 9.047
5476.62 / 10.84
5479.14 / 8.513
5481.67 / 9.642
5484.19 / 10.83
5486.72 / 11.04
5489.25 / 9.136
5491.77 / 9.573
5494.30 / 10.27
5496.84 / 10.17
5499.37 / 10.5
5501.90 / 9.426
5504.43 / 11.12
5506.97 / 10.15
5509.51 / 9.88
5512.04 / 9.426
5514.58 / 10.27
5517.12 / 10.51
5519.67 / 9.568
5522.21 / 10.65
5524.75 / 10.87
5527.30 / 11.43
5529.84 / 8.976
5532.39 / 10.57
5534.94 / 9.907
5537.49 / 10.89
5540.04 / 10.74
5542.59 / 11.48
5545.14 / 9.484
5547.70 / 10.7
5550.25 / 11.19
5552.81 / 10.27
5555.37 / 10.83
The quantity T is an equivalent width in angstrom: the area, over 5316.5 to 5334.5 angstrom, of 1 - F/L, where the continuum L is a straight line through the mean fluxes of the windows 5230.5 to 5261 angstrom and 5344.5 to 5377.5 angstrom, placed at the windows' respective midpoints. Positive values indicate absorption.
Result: 1.6 angstrom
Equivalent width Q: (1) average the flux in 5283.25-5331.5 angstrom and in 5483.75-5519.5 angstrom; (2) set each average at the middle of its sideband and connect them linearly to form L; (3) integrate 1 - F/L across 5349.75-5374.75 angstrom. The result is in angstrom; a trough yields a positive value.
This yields -1.78 angstrom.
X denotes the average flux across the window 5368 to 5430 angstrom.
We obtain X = 10.2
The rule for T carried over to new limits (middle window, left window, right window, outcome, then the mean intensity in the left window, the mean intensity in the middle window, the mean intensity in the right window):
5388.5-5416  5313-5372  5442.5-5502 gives 1.1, 10.2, 9.74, 10.1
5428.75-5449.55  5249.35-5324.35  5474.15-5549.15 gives -1.2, 10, 10.7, 10.2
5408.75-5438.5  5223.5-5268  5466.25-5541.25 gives -2.3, 9.59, 10.8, 10.2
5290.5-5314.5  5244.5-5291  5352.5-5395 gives -0.6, 9.91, 10.3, 10.4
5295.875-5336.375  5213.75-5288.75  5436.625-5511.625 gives -0.7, 9.7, 9.99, 10.1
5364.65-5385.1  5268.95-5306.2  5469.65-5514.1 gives -0.8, 10.1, 10.5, 10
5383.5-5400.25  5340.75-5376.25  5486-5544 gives 1.4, 10.6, 9.7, 10.3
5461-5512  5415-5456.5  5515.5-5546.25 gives 2.1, 10.6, 10.1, 10.4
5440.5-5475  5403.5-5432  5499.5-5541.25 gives 0.8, 10.6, 10.2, 10.3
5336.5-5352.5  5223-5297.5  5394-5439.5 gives 0.2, 9.77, 9.98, 10.4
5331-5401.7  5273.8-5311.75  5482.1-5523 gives 0.0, 10.3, 10.2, 10.1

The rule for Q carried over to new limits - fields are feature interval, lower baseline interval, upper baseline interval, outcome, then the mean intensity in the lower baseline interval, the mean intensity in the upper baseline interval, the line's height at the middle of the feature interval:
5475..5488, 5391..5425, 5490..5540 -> 0.1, 10.2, 10.2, 10.2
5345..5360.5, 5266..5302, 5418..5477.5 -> -0.5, 9.94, 10.5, 10.2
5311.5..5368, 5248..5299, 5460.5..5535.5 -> -0.9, 9.96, 10.2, 10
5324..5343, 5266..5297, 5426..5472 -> 1.2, 9.96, 10.4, 10.1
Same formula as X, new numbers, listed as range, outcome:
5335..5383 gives 10.4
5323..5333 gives 9.4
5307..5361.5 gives 10.1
